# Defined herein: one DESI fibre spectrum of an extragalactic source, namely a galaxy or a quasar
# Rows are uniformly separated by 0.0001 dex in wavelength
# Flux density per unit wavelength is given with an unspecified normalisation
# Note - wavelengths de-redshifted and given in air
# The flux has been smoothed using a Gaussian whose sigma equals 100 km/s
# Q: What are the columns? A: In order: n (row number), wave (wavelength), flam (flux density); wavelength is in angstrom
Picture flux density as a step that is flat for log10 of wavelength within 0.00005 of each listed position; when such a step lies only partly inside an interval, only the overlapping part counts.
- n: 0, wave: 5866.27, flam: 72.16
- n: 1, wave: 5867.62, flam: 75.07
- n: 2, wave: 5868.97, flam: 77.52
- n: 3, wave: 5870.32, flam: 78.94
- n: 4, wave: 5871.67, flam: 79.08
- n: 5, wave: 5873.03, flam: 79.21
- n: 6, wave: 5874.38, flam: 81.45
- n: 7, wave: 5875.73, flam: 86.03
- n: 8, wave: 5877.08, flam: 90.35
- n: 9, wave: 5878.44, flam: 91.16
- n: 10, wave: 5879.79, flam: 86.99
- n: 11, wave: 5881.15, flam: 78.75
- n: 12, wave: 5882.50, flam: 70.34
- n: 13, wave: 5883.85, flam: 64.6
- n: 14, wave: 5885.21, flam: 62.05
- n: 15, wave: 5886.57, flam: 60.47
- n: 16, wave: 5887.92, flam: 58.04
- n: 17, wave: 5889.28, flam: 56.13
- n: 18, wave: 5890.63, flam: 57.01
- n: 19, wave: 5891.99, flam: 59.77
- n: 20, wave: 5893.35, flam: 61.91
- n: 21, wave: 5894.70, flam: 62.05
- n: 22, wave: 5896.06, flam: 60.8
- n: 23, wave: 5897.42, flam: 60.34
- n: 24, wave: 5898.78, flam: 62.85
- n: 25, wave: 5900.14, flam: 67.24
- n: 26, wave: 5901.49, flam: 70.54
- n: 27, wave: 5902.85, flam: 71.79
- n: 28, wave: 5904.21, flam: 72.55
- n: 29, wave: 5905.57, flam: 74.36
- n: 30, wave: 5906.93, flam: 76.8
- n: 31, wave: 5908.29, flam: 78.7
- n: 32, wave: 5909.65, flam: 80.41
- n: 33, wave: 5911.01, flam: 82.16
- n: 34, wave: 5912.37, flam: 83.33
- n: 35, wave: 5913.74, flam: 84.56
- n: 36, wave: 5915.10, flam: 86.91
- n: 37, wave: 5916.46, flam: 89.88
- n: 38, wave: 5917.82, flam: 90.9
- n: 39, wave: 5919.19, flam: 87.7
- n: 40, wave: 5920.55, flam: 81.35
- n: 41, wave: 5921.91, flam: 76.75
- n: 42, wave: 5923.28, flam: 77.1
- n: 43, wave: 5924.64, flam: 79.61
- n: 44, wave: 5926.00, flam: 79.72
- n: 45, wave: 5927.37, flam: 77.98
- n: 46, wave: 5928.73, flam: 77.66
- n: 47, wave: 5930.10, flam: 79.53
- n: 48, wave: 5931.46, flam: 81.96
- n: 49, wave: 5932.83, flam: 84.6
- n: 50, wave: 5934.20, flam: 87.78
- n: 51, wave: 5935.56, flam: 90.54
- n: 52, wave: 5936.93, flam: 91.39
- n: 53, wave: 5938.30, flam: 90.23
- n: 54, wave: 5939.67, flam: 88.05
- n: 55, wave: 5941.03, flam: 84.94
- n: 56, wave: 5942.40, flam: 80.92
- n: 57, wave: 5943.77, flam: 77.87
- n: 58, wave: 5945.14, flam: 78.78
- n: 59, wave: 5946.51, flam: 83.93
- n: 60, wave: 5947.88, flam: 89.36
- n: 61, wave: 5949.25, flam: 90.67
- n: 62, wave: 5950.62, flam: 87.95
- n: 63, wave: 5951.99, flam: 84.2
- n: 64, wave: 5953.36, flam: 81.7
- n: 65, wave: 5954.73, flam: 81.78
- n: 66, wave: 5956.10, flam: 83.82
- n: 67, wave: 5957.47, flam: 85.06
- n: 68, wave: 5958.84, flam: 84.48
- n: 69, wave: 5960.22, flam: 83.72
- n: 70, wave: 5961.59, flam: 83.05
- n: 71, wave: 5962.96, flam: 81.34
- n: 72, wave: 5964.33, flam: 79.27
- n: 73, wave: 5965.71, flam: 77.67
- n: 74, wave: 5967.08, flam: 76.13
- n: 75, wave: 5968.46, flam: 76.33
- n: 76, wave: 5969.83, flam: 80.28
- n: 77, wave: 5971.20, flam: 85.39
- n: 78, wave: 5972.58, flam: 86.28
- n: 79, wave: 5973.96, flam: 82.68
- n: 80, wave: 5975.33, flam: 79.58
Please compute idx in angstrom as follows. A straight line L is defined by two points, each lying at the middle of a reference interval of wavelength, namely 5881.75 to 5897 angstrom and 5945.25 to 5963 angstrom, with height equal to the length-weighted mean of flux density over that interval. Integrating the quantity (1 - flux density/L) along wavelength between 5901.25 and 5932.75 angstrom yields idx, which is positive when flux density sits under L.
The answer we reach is -4.0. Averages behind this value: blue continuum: 61.3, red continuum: 84.6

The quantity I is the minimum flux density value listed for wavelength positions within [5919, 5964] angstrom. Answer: 76.75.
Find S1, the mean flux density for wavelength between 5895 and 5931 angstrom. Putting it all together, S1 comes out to 77.2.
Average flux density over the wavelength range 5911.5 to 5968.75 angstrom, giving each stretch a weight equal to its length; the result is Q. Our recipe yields 83.4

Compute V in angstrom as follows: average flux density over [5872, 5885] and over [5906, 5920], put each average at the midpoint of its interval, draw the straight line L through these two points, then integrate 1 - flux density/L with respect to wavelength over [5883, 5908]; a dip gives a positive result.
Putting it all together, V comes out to 5.3 angstrom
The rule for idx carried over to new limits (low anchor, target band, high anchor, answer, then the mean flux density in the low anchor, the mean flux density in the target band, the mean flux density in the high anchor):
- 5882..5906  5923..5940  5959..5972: -2.6 angstrom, 63.9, 83.6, 80.5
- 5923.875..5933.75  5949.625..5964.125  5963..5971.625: -0.8 angstrom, 80.3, 83.8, 79.2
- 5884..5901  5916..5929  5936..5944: -0.9 angstrom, 60.9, 81.9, 86.1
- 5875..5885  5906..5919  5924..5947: -0.3 angstrom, 80.3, 83.7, 83.3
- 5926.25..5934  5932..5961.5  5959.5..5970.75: -1.8 angstrom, 80.7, 85.2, 79.9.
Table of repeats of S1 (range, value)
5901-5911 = 75.6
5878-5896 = 66.3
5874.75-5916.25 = 72.2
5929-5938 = 85.7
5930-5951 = 85.7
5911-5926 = 83.5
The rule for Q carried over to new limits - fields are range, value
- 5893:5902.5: 64.1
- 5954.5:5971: 81.2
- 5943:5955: 84.1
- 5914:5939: 84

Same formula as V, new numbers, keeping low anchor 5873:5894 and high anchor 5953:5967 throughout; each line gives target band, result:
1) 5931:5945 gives -1.2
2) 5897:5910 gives 0.4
